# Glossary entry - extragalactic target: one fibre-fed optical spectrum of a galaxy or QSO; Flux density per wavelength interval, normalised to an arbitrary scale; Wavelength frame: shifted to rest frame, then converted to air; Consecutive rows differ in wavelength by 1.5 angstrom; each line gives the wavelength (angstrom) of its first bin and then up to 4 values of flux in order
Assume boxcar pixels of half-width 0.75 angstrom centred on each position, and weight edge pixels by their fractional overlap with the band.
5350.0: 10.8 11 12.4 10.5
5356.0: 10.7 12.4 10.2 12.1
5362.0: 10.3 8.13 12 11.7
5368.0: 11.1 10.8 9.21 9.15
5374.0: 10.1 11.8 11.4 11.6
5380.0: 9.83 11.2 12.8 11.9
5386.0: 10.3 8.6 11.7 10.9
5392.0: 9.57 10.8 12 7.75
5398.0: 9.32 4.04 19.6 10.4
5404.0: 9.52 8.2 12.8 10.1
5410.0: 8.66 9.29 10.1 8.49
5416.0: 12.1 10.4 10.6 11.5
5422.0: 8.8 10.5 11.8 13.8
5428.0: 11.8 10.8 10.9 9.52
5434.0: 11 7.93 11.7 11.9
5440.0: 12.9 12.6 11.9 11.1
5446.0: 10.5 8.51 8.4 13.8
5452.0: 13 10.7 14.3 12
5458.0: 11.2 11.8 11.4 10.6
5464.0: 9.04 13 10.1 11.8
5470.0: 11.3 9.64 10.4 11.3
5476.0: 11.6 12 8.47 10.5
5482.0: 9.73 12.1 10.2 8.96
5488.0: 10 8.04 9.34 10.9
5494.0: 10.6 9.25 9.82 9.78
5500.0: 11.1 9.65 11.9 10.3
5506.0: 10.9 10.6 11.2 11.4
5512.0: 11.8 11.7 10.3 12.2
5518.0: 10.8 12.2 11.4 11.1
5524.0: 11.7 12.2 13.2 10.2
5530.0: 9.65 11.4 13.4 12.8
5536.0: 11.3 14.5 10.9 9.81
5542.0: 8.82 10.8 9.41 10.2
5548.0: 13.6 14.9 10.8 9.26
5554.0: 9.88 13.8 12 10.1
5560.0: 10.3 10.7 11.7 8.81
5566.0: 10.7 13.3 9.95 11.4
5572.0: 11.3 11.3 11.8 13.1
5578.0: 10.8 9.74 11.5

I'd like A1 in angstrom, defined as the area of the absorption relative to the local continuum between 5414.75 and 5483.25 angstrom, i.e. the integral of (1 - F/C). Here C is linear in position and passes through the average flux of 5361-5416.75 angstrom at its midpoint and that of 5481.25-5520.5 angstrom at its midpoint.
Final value -3.5 angstrom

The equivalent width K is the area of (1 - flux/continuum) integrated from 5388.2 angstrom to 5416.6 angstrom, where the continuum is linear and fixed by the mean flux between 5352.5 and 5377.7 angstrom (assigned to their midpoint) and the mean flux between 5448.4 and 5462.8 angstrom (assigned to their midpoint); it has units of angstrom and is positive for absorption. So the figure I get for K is 2.38 angstrom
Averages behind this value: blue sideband 10.8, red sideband 11.8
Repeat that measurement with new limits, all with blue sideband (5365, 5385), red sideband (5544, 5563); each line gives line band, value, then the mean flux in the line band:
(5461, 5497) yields 2.4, 10.4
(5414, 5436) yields 0.7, 10.7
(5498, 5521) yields 0.2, 11.1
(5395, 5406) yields 1.0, 10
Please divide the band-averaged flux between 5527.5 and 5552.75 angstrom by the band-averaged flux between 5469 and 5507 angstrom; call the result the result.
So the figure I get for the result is 1.10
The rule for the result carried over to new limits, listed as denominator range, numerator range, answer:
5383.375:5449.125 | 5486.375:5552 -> 1.04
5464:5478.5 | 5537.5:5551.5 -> 1.01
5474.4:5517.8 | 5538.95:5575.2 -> 1.05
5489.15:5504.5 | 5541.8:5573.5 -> 1.10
